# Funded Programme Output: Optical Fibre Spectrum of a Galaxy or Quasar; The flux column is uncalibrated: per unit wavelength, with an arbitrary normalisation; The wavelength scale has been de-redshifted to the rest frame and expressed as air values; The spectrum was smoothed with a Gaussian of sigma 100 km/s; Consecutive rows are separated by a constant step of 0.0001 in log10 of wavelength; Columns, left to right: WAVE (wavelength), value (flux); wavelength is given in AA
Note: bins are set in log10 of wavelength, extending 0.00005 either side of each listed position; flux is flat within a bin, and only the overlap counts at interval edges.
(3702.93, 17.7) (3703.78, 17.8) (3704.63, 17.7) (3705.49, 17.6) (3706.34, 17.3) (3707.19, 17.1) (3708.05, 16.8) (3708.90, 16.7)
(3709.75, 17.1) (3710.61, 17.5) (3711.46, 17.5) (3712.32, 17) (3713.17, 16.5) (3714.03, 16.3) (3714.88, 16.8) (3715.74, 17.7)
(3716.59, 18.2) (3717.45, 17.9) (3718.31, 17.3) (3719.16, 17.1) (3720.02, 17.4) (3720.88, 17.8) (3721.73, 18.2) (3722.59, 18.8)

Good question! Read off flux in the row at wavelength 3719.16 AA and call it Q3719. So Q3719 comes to 17.1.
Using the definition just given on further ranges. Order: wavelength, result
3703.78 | 17.8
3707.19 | 17.1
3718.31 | 17.3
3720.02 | 17.4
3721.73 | 18.2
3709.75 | 17.1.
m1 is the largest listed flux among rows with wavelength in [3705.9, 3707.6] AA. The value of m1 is 17.3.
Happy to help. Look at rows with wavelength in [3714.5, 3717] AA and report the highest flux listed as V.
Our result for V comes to 18.2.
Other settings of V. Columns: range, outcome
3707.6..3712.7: 17.5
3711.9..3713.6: 17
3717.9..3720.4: 17.4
